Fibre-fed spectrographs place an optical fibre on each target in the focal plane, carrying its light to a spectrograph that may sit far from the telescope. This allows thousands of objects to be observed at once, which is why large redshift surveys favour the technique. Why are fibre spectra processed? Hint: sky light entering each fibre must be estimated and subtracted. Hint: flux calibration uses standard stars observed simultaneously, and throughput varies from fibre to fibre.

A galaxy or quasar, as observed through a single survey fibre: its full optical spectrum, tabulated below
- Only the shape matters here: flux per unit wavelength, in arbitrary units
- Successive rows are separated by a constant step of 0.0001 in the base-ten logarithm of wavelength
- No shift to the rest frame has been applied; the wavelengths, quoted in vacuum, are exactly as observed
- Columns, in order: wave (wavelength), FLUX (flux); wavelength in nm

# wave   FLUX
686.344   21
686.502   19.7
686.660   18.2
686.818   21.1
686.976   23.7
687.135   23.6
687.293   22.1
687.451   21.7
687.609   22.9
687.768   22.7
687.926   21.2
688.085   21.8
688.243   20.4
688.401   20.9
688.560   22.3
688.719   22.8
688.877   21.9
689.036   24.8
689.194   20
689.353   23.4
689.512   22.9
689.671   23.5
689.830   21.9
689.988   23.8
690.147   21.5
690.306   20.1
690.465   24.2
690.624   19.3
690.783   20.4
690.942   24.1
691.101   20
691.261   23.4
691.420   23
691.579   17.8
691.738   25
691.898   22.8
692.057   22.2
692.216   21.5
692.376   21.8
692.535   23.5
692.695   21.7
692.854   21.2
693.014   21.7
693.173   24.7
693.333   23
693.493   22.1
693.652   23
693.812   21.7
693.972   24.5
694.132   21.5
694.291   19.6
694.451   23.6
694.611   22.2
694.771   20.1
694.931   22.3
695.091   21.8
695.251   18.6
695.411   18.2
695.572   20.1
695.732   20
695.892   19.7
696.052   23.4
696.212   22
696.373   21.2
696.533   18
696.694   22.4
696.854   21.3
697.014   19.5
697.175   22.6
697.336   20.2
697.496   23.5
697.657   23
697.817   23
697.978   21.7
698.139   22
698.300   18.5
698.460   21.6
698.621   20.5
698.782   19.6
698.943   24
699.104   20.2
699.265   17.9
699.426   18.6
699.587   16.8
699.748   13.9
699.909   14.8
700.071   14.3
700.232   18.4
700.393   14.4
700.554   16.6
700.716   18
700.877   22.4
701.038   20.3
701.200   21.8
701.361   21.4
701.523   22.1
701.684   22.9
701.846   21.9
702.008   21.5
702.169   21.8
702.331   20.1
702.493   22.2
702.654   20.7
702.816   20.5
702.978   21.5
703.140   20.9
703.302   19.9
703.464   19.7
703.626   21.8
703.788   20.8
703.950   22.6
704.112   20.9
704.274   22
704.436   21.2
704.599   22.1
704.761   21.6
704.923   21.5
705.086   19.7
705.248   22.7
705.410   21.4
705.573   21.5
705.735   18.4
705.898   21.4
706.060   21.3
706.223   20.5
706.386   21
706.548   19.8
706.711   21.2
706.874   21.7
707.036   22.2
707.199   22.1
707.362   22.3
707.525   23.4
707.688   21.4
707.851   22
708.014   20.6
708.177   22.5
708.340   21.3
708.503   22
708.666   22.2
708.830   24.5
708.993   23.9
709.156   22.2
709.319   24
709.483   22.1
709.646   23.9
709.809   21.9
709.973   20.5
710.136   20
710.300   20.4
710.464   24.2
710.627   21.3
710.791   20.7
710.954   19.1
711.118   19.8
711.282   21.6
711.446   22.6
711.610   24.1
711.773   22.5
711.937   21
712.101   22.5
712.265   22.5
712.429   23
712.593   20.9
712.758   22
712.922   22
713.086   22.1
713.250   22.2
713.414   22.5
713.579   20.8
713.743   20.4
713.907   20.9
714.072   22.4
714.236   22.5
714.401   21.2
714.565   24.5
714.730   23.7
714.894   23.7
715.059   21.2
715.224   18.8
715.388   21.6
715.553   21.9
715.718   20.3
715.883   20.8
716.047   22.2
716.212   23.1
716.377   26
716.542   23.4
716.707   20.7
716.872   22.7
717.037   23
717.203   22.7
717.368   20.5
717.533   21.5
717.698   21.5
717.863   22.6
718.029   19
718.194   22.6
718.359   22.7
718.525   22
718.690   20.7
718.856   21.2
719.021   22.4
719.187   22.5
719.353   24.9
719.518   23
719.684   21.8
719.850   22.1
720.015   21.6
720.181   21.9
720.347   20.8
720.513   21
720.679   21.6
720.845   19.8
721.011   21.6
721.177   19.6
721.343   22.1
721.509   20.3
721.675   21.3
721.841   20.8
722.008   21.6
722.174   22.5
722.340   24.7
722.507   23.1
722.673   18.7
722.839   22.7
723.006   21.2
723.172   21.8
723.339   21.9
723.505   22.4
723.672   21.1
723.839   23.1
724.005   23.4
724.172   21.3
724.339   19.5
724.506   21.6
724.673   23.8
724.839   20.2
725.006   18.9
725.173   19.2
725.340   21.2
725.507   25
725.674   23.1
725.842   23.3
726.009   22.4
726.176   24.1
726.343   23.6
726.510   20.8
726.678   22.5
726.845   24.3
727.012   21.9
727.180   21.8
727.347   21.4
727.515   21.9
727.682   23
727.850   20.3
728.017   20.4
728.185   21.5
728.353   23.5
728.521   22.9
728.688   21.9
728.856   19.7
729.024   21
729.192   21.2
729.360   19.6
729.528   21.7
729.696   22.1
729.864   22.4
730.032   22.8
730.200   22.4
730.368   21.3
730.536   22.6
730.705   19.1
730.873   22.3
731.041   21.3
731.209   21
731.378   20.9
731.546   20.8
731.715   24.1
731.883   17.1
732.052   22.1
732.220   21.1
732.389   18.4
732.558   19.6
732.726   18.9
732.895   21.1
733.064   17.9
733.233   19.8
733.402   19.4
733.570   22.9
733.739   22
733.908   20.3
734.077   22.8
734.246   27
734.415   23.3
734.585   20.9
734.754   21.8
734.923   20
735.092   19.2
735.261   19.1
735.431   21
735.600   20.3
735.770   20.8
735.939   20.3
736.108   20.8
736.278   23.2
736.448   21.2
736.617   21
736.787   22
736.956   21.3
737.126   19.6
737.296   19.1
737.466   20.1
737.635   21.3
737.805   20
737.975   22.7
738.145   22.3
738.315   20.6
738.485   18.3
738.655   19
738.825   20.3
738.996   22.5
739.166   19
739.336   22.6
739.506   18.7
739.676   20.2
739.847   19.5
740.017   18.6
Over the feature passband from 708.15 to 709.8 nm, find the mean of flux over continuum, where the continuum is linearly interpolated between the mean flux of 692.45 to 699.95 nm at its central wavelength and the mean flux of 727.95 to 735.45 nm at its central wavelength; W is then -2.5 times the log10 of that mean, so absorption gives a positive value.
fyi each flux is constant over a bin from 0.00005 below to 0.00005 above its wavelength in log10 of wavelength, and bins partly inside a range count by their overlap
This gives -0.09 mag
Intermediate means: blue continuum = 21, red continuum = 21.2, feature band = 22.8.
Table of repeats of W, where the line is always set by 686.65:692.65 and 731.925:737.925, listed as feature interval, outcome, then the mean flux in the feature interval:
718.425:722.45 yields -0.03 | 21.7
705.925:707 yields 0.03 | 21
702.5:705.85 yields 0.03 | 21.1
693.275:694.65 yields -0.02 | 22.4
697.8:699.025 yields 0.03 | 21.3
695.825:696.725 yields 0.04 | 21.1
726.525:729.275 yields -0.04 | 21.8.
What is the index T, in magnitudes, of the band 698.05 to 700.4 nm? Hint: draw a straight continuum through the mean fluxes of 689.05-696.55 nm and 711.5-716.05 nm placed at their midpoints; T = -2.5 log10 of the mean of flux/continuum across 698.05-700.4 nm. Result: 0.18 mag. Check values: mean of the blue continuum 21.8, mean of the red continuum 21.9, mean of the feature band 18.5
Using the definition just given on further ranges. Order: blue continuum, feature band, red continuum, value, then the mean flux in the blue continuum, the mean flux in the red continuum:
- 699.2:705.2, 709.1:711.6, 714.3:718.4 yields -0.025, 20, 22.1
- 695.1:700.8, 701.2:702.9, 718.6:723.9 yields -0.077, 19.7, 21.7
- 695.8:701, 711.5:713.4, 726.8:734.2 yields -0.093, 19.8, 21.3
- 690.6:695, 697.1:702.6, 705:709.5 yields 0.096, 22.1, 21.8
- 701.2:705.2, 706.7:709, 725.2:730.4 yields -0.036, 21.3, 22.1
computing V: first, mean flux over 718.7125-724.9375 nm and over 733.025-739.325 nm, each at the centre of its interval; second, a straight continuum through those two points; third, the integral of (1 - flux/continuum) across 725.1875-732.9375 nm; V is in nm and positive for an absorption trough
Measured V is -0.102 nm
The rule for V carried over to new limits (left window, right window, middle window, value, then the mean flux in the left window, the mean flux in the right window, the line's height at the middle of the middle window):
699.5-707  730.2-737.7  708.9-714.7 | -0.42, 20.3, 20.9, 20.5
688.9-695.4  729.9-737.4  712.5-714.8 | -0.05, 22.1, 21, 21.5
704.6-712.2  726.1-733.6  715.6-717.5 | -0.06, 21.7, 21.3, 21.6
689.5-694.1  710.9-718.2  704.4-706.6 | 0.10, 22.3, 21.9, 22.1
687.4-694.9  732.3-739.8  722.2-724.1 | -0.10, 22.1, 20.7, 21.1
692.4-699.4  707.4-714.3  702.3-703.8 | 0.06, 21.4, 22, 21.7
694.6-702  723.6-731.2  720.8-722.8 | 0.01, 20.2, 21.8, 21.5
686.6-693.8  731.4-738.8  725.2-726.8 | -0.13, 22.1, 20.8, 21.1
